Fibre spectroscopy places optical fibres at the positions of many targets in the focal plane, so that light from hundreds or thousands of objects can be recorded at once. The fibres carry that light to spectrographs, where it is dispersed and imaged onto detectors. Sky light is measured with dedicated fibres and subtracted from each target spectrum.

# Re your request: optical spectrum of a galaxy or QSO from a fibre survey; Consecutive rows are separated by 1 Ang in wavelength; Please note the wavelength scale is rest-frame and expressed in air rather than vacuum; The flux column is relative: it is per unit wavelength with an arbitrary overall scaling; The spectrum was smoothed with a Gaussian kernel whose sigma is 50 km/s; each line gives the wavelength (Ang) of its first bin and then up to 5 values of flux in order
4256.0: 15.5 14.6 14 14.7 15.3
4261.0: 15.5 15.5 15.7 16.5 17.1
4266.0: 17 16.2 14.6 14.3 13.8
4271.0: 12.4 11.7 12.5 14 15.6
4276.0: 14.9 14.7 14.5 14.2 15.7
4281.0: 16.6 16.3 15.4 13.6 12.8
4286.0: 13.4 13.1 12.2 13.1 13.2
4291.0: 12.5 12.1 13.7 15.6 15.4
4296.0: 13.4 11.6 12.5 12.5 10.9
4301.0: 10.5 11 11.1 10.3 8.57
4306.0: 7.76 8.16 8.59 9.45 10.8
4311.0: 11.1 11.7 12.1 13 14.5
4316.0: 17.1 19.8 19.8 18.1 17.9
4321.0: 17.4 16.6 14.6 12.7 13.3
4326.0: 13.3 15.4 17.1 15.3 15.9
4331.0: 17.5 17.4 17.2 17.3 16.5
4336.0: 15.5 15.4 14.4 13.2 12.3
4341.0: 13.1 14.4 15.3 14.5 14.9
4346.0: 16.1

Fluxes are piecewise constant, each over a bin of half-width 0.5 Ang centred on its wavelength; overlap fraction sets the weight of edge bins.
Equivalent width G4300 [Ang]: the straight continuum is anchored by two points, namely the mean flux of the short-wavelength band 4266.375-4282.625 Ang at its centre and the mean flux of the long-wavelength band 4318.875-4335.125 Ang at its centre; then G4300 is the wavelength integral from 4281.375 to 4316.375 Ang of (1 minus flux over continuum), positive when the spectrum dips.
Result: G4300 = 6.8 Ang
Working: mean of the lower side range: 14.5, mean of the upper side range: 16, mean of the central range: 12.3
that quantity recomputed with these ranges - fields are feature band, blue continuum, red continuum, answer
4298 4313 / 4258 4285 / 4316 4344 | 5.0 Ang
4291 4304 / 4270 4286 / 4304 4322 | 1.2 Ang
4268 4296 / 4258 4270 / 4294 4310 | -1.5 Ang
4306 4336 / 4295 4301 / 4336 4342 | -3.3 Ang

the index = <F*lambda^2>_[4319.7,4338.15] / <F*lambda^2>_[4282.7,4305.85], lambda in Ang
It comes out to 1.3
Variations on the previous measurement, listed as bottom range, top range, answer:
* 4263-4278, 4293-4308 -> 0.78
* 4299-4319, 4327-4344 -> 1.29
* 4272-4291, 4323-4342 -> 1.10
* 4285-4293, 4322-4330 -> 1.17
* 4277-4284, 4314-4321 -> 1.17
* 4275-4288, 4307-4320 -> 0.96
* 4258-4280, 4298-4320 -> 0.85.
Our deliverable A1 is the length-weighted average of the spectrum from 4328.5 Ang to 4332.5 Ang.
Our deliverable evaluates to 16.5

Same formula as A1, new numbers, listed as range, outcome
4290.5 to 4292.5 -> 12.3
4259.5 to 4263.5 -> 15.5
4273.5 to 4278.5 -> 14.7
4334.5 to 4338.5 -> 15.4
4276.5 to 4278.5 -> 14.6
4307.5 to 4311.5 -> 9.98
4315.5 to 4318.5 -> 18.9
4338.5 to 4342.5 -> 13.2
